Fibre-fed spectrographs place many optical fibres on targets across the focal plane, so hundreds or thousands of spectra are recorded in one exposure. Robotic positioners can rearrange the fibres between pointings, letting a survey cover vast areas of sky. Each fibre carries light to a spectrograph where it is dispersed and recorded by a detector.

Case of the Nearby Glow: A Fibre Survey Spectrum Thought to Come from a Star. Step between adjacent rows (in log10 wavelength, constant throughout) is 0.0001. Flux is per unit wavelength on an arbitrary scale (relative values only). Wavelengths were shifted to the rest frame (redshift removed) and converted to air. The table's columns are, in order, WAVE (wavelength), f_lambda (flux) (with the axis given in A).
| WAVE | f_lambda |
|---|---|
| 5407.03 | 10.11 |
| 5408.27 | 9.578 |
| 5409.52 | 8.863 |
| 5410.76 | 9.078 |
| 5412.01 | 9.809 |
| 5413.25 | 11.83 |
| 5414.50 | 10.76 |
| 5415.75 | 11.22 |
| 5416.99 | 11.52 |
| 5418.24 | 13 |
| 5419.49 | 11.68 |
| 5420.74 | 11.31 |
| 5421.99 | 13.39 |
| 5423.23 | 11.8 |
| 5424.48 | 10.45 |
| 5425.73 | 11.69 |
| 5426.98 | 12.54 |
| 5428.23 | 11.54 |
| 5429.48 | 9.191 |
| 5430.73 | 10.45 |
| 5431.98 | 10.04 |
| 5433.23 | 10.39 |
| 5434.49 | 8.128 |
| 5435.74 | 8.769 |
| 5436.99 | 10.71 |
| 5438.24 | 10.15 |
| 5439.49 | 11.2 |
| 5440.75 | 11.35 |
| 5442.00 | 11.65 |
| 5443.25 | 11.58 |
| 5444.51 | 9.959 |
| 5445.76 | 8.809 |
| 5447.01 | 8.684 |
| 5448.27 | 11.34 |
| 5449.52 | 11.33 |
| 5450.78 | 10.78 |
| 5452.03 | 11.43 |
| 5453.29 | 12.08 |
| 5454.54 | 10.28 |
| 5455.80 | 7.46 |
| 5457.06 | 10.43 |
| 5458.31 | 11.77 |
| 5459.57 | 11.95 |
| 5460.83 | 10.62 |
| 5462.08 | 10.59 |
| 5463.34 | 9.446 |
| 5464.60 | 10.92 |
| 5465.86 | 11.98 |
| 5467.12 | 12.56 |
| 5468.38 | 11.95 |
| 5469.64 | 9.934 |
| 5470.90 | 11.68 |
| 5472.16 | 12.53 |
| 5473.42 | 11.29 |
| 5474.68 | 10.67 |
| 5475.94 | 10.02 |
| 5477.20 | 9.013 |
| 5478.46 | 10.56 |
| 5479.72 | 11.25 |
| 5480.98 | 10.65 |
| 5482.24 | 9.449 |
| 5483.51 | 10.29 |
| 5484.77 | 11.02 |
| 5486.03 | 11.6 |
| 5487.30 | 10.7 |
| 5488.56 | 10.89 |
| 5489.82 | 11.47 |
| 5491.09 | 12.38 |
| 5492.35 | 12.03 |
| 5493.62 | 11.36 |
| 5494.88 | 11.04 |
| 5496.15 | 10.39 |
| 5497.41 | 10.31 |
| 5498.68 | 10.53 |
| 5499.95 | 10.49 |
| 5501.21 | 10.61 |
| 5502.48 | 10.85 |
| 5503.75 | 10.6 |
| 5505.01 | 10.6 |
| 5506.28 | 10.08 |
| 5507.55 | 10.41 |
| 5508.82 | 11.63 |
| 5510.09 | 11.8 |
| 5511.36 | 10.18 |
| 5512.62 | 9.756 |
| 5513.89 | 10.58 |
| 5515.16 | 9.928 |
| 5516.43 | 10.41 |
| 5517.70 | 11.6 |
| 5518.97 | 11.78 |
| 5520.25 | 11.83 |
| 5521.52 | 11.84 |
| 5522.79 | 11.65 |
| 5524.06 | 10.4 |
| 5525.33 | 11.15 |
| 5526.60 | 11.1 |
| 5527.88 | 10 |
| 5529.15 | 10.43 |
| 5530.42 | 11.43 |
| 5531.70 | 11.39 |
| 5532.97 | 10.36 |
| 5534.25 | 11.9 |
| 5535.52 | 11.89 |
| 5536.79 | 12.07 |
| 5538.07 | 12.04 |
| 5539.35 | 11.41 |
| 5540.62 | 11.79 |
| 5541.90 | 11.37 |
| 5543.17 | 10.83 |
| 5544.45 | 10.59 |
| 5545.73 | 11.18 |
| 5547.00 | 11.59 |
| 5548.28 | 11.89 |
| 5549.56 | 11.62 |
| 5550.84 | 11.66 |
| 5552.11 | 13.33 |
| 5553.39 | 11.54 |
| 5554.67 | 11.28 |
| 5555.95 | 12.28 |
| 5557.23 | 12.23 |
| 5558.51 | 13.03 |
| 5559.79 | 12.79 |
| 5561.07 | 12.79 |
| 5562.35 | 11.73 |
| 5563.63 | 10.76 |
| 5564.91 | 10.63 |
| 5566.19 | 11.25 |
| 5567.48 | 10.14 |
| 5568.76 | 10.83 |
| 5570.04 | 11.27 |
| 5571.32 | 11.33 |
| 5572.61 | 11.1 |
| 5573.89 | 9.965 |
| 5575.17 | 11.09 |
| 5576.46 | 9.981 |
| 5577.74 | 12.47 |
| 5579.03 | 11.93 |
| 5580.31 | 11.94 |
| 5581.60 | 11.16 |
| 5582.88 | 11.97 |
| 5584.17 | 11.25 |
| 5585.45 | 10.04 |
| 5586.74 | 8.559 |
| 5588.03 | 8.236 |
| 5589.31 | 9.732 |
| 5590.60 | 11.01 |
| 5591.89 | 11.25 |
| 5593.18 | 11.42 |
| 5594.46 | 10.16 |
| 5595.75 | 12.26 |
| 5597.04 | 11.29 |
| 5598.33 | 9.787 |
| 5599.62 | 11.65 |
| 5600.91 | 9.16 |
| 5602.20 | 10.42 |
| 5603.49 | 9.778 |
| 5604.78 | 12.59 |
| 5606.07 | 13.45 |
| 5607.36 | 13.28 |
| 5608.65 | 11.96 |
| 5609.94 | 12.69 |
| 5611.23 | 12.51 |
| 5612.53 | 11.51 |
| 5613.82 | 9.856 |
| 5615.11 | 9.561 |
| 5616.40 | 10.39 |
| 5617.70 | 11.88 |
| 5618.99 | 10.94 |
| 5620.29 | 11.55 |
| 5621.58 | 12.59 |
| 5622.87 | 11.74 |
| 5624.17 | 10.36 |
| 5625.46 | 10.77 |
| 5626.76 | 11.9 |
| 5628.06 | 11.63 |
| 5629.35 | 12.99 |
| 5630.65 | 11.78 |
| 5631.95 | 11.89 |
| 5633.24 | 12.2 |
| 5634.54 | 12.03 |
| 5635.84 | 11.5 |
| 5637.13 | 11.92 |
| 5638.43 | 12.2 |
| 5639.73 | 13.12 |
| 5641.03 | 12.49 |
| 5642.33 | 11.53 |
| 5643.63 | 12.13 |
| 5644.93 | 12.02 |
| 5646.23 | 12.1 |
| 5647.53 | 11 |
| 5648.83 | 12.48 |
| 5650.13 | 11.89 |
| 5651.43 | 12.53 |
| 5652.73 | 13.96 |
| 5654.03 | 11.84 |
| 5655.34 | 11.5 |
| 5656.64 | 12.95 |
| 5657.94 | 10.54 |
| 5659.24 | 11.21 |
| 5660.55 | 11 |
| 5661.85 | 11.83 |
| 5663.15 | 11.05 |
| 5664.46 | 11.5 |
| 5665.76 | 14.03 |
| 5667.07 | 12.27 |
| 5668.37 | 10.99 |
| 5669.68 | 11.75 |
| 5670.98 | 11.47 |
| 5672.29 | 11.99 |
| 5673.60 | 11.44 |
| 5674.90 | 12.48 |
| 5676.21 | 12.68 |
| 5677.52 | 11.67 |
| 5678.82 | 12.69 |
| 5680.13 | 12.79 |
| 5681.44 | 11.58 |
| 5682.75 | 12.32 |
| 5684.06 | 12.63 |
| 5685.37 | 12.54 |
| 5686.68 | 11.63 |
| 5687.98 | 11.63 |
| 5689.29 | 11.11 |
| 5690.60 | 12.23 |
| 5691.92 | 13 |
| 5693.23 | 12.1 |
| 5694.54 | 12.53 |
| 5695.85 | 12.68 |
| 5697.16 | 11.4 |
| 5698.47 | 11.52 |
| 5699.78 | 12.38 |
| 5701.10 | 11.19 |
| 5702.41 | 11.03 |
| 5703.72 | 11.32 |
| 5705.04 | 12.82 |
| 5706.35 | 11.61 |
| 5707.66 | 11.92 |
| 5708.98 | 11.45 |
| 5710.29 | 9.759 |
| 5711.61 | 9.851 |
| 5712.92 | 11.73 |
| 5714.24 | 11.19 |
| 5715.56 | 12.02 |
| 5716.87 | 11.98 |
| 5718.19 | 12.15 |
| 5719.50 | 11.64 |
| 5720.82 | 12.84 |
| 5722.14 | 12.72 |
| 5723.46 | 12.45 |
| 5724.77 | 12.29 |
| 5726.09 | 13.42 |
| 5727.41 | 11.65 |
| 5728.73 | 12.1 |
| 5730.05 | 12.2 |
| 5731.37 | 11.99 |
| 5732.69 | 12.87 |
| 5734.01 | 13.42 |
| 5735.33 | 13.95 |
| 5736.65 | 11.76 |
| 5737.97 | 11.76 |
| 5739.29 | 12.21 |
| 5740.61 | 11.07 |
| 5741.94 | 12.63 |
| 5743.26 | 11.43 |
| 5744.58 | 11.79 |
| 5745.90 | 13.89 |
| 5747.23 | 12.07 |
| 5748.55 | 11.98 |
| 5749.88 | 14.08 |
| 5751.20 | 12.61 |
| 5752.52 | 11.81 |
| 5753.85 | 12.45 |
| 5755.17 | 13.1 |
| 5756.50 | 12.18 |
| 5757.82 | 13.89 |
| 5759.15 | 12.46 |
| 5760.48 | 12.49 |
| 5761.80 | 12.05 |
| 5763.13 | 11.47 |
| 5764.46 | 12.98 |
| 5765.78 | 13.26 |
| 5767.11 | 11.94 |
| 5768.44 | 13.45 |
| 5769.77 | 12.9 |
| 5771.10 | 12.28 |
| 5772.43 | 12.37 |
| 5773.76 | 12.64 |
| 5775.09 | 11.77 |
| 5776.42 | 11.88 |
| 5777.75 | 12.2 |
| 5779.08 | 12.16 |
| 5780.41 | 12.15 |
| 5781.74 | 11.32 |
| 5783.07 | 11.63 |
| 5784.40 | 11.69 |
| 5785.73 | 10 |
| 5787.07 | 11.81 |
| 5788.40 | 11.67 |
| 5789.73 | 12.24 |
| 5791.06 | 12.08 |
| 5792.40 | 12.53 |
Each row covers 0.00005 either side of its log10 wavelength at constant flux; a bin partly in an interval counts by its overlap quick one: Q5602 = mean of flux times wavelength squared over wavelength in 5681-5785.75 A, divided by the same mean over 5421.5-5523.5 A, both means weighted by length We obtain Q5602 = 1.23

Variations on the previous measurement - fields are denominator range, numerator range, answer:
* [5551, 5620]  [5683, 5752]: 1.13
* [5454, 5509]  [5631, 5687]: 1.19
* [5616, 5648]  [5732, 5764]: 1.10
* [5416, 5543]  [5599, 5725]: 1.15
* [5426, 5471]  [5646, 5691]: 1.22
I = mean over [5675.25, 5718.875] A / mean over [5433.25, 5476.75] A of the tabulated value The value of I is 1.11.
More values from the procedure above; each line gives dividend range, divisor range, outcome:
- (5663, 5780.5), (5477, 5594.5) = 1.10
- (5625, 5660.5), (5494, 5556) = 1.08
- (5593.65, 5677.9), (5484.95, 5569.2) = 1.04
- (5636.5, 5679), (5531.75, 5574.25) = 1.04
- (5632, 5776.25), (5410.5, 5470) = 1.12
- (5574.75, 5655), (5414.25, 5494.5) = 1.05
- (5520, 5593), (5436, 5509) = 1.04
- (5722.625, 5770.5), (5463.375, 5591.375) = 1.13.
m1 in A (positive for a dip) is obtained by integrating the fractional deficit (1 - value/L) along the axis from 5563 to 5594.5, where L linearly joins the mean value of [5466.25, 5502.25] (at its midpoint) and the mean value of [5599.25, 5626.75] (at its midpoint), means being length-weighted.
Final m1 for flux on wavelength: 1.3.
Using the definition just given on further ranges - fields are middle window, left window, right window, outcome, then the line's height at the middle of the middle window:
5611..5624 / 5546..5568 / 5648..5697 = 0.8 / 11.9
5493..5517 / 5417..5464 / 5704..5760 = 1.0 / 11.1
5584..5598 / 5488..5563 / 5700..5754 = 1.4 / 11.5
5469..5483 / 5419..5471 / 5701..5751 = 0.4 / 10.9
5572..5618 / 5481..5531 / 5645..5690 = 1.8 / 11.5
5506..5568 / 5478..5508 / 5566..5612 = -2.3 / 10.9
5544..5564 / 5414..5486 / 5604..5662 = -0.9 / 11.4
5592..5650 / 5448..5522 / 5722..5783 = 0.3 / 11.7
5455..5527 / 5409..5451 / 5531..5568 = 2.1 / 11.2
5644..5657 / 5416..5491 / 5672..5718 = -0.6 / 11.7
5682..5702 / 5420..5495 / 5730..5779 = 0.1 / 12.1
